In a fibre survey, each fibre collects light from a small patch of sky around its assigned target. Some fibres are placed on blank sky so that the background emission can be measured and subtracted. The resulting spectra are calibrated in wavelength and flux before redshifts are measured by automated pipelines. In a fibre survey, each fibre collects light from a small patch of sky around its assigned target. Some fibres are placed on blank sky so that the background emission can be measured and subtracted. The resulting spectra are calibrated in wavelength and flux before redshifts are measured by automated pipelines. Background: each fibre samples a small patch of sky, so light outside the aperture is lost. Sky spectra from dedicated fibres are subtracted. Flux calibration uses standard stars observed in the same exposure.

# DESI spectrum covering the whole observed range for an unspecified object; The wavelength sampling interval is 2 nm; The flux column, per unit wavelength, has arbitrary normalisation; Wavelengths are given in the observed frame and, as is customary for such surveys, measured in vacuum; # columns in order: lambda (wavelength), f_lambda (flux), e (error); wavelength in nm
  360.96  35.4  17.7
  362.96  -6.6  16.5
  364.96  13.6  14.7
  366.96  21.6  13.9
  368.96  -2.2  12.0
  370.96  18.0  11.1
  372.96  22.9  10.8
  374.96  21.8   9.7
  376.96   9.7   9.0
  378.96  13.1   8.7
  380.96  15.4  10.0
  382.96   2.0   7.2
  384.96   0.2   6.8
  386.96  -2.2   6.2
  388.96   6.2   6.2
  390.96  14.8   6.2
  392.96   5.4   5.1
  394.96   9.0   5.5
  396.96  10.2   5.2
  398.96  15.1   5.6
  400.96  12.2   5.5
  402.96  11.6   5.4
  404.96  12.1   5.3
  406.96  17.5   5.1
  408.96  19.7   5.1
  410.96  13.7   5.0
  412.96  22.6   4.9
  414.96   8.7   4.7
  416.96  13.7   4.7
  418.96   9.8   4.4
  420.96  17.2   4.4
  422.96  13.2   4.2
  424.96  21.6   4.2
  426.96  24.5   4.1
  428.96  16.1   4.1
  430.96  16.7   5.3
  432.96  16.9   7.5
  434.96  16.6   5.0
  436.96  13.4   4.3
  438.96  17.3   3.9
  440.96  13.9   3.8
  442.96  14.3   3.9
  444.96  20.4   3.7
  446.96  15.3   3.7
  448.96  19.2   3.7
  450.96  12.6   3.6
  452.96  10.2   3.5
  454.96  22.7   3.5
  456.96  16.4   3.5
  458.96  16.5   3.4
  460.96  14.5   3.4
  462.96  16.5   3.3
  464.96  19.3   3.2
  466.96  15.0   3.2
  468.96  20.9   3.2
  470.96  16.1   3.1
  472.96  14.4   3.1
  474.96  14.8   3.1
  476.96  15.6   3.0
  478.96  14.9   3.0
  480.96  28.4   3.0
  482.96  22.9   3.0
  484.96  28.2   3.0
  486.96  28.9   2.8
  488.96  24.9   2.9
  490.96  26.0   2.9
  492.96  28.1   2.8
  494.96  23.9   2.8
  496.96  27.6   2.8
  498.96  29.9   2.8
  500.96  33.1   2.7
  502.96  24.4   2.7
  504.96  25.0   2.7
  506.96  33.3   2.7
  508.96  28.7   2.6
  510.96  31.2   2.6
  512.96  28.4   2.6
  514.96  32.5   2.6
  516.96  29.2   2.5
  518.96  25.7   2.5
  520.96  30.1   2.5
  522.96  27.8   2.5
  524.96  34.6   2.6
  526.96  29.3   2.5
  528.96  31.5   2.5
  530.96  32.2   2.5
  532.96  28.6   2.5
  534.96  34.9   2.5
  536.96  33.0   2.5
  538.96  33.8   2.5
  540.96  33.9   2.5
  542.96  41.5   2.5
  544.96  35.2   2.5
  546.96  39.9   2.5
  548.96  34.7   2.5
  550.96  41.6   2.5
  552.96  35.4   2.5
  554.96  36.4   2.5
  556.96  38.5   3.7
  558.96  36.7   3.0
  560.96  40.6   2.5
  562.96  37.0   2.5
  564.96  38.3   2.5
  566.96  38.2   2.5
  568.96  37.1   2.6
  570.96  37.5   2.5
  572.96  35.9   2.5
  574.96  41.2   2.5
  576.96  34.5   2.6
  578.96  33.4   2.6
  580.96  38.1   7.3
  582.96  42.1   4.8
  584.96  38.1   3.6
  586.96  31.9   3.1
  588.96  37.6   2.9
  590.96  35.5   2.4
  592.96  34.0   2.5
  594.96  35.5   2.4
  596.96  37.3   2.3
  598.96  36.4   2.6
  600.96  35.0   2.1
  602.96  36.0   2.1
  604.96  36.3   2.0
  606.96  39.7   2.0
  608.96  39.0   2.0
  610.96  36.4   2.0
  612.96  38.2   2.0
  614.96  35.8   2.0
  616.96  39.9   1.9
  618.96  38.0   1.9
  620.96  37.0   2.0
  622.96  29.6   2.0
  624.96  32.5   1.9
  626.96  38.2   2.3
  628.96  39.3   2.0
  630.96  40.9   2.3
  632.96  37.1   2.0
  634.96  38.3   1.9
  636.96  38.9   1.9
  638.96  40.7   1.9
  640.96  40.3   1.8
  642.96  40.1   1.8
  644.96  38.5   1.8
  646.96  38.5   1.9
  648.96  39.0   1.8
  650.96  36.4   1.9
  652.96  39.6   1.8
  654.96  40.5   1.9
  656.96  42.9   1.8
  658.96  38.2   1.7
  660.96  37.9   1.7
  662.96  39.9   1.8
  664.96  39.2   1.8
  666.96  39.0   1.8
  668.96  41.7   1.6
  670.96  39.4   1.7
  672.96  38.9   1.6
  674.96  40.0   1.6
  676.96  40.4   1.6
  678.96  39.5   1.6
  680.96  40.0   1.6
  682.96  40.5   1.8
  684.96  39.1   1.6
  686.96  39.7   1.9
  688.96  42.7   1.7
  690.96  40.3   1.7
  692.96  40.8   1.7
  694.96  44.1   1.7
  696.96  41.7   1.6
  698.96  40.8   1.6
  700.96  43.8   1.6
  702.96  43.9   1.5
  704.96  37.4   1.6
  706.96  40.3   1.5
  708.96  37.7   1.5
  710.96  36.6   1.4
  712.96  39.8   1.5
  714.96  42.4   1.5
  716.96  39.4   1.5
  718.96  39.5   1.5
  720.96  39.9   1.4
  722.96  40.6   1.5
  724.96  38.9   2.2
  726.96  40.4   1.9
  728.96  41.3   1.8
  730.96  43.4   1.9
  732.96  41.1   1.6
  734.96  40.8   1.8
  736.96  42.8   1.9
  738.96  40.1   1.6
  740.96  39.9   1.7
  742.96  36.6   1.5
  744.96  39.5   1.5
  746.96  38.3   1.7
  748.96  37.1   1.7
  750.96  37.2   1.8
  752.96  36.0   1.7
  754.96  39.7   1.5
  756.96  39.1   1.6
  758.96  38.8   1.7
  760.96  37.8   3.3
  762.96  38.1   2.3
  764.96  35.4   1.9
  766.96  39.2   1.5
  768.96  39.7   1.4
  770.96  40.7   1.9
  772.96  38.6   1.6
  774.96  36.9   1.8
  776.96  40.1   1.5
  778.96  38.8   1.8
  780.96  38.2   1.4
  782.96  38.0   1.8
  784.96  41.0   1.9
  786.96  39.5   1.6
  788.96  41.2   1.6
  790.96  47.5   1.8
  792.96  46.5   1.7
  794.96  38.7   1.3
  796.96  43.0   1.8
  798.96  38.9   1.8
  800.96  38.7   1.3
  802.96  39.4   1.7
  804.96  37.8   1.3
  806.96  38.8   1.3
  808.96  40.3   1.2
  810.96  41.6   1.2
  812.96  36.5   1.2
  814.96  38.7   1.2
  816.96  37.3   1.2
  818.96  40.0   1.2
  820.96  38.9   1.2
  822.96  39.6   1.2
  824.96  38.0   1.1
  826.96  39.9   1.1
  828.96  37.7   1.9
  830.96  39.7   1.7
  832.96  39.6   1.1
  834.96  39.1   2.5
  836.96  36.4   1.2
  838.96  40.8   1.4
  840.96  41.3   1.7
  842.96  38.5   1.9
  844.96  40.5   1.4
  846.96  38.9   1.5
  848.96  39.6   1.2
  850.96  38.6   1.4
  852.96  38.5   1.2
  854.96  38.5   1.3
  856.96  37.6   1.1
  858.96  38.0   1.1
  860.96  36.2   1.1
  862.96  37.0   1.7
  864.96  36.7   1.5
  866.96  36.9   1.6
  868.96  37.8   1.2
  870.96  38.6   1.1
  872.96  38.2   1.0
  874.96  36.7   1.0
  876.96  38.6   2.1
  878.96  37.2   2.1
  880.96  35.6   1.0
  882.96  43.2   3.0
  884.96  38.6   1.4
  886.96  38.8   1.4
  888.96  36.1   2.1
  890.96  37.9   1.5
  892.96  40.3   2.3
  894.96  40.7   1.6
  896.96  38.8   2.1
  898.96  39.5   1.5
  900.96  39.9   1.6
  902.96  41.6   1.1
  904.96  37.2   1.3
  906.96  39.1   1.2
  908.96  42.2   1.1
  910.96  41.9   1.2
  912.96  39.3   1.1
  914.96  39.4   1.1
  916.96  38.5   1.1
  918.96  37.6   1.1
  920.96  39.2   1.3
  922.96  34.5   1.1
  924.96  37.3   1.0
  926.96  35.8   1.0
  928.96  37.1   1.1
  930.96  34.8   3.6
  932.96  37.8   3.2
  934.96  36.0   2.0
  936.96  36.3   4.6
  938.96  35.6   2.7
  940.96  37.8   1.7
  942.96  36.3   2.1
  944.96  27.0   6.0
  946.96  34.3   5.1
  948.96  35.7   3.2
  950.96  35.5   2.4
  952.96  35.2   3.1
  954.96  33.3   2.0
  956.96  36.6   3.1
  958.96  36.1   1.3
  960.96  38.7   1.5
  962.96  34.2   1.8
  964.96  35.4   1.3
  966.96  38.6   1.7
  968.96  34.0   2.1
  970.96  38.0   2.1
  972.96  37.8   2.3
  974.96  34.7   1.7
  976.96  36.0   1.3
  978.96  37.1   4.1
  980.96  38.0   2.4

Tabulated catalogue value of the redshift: 0.204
